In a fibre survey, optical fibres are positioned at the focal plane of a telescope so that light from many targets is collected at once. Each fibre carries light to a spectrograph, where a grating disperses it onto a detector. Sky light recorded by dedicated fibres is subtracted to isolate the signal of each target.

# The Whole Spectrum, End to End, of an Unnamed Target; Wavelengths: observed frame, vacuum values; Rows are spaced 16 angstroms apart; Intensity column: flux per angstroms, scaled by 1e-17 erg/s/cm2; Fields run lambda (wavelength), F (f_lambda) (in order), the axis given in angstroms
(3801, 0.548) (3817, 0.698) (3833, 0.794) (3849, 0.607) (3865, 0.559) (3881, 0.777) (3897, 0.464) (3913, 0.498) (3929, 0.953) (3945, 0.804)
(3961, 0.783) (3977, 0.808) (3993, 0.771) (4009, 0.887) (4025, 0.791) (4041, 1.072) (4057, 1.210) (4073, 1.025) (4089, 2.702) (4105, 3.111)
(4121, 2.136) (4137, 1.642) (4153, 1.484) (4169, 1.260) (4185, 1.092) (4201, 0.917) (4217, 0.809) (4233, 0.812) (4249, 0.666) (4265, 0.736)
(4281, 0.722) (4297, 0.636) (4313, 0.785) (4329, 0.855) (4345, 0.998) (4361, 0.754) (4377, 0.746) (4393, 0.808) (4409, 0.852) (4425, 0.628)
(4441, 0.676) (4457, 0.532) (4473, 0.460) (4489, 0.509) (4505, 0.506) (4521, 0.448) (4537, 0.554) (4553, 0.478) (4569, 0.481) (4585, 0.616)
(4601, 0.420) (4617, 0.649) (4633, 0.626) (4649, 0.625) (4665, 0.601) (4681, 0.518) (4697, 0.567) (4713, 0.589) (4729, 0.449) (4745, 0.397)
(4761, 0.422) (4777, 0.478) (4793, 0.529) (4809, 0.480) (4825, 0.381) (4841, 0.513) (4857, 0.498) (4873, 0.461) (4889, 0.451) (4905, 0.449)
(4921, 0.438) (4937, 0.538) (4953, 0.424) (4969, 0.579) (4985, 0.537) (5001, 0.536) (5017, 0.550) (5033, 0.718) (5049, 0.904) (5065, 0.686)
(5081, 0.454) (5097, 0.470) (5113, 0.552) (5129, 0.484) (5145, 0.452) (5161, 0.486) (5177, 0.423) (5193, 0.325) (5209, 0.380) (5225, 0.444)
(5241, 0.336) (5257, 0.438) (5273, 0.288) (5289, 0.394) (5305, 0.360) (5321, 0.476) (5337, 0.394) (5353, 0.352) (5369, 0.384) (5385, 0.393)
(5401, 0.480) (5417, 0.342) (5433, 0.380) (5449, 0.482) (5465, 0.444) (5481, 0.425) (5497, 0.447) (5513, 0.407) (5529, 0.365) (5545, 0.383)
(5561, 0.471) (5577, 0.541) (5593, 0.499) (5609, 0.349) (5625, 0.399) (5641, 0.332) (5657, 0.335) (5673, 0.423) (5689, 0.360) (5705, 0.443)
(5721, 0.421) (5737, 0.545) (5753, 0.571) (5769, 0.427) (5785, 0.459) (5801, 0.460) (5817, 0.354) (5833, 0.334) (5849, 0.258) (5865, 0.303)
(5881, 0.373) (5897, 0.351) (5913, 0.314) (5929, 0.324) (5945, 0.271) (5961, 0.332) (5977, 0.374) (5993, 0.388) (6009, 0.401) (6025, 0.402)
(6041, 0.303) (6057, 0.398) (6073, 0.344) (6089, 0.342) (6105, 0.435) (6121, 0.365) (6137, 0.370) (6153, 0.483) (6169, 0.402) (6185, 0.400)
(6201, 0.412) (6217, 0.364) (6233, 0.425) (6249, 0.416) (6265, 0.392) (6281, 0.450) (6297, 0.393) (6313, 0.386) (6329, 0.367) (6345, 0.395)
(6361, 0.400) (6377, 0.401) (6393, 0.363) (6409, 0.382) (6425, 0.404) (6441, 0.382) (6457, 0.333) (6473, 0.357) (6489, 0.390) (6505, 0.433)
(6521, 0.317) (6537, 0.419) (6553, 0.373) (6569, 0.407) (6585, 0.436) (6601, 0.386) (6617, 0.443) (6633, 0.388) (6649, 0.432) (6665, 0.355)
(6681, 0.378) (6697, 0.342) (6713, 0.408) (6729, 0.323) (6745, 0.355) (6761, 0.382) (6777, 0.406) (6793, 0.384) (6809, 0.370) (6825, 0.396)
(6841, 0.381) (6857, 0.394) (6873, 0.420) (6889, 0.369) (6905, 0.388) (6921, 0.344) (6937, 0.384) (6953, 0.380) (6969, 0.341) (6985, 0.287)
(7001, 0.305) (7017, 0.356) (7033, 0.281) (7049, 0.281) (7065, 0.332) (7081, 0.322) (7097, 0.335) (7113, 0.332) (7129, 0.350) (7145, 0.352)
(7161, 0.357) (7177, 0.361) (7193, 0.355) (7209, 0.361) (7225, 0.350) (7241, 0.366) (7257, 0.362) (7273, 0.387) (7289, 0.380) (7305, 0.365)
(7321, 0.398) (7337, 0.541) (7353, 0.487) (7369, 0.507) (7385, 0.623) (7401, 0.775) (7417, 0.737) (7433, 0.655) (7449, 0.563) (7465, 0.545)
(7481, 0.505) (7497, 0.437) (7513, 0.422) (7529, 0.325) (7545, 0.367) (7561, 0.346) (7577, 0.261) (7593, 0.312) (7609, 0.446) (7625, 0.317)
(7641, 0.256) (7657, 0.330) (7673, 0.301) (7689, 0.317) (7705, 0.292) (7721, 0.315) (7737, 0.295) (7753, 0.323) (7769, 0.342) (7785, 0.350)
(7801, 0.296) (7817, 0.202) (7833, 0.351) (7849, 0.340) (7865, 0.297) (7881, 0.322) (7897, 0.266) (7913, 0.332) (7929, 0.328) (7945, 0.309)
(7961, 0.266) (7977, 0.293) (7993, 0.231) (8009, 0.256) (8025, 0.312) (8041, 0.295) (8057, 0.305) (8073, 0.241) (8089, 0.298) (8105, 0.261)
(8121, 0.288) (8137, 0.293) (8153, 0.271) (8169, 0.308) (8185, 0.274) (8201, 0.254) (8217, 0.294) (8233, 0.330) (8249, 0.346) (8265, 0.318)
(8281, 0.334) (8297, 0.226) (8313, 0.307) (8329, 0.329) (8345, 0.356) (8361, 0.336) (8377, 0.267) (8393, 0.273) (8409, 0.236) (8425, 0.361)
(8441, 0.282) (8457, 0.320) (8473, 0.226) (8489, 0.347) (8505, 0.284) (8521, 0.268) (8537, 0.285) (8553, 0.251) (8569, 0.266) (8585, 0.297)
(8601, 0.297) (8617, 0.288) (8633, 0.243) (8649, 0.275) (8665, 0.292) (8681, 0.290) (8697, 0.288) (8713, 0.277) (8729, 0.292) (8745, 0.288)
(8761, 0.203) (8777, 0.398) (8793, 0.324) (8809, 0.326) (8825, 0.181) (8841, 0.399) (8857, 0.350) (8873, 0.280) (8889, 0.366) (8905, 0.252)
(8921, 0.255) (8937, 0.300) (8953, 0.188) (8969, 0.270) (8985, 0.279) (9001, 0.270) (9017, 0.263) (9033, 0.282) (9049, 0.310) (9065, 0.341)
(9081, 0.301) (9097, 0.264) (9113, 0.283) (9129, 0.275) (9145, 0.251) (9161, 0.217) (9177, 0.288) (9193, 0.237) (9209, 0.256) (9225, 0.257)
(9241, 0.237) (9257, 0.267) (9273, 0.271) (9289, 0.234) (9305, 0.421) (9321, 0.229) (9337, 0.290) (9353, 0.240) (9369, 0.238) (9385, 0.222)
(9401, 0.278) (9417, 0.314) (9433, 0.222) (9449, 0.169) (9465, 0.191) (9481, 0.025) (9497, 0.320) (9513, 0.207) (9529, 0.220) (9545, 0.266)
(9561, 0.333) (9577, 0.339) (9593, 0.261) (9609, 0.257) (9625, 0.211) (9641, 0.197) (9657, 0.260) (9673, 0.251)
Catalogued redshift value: 1.65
